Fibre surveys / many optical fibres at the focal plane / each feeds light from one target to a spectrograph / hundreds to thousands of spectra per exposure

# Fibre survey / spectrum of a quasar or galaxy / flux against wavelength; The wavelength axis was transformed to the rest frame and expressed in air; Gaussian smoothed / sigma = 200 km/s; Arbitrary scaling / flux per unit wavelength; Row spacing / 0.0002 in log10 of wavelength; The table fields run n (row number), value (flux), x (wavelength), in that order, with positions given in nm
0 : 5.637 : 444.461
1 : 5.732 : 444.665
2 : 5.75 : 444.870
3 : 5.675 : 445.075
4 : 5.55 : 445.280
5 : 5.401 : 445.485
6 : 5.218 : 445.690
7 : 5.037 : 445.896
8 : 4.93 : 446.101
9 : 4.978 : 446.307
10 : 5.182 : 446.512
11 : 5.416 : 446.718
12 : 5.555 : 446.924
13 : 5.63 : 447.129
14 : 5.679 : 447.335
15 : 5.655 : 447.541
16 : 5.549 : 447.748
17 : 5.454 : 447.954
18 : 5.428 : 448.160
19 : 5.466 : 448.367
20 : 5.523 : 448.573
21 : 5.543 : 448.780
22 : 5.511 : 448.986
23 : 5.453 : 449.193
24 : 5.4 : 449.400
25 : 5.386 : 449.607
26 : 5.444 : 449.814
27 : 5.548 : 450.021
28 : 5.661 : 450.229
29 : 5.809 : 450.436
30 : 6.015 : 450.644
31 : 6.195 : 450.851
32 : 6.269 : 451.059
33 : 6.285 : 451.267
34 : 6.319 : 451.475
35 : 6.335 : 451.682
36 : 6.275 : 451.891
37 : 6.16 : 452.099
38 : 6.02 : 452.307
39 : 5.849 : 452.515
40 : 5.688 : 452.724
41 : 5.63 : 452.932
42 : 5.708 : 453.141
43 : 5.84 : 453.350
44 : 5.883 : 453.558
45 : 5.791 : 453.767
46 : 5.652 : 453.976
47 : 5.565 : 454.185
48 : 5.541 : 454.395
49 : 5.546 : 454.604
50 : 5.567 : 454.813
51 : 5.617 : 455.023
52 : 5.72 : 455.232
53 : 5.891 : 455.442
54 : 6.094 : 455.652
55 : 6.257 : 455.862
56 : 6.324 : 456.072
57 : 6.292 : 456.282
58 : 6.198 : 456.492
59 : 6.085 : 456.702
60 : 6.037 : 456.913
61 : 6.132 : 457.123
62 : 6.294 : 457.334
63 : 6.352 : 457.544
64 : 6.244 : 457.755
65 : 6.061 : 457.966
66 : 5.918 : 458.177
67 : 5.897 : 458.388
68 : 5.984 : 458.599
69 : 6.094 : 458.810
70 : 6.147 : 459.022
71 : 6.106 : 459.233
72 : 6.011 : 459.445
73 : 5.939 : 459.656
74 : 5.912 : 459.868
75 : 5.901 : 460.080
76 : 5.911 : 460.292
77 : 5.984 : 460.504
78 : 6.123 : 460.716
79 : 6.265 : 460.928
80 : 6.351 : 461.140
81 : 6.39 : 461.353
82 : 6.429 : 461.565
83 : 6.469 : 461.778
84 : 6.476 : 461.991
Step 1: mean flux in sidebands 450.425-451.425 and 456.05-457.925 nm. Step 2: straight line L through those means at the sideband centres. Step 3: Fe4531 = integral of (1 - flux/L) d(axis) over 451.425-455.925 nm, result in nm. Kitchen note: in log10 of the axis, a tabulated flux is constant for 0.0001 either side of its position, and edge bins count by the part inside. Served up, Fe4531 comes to 0.24 nm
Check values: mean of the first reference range 6.15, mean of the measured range 5.85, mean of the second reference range 6.21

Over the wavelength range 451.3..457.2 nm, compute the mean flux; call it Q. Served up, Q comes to 5.93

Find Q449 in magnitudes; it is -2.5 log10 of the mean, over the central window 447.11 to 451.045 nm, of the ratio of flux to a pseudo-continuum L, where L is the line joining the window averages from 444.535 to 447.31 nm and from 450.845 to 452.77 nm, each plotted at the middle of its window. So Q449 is 0.04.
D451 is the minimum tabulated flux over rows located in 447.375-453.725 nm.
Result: 5.386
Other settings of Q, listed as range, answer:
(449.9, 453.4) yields 5.98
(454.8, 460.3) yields 6.05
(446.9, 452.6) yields 5.77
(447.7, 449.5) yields 5.48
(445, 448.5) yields 5.4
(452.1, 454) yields 5.81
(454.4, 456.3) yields 5.89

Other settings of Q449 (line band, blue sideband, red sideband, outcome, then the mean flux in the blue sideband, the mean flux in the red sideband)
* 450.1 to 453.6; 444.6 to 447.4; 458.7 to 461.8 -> -0.06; 5.4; 6.13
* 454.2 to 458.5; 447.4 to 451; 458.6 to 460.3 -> -0.02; 5.6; 6.01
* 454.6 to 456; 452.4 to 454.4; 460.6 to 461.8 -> 0.01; 5.72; 6.33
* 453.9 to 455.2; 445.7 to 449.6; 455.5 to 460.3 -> 0.05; 5.41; 6.1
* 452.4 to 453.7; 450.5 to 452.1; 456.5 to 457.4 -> 0.08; 6.22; 6.13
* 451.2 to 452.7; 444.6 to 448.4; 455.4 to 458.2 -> -0.06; 5.43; 6.17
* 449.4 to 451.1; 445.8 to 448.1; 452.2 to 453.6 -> -0.03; 5.37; 5.8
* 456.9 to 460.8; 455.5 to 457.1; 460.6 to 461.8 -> 0.03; 6.17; 6.33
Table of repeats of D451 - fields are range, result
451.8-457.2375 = 5.541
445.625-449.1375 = 4.93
